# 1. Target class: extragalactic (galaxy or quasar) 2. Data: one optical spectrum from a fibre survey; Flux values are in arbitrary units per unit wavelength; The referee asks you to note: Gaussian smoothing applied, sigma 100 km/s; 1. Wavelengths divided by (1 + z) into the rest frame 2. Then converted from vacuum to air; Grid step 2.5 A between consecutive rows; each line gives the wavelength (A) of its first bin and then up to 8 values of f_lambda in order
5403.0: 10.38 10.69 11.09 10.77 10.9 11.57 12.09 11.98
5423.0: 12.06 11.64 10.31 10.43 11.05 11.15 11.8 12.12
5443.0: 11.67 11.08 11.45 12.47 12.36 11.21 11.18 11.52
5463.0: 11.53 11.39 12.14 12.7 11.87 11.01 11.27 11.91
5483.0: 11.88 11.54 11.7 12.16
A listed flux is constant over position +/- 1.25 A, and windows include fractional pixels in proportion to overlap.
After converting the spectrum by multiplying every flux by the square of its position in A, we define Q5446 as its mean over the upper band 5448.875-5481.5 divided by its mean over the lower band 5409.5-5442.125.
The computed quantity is 1.05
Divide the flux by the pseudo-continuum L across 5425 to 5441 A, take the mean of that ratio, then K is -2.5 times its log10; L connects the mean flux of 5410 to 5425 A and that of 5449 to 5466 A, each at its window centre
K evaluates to 0.05 mag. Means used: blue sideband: 11.6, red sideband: 11.7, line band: 11.2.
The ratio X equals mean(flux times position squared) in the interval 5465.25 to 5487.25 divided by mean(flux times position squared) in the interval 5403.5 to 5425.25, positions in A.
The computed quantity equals 1.1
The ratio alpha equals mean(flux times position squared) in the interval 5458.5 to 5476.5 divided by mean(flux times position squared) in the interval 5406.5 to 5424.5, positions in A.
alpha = 1.04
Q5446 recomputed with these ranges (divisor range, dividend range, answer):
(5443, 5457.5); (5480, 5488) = 1.02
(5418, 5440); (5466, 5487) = 1.05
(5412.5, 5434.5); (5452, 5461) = 1.03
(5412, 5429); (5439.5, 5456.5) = 1.03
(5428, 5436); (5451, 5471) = 1.10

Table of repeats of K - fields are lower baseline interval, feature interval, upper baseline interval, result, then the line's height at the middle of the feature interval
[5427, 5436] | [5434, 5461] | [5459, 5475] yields -0.041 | 11.2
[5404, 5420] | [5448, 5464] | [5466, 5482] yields -0.006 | 11.6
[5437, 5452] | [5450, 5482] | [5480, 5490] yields 0.005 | 11.8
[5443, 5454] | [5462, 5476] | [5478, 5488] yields -0.007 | 11.7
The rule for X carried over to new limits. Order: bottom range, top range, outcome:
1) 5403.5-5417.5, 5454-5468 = 1.06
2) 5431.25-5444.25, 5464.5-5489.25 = 1.03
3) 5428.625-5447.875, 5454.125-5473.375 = 1.04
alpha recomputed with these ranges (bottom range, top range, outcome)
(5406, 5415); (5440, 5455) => 1.09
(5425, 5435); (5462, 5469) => 1.09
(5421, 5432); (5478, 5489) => 1.07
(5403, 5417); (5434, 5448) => 1.06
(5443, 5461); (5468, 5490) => 1.02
